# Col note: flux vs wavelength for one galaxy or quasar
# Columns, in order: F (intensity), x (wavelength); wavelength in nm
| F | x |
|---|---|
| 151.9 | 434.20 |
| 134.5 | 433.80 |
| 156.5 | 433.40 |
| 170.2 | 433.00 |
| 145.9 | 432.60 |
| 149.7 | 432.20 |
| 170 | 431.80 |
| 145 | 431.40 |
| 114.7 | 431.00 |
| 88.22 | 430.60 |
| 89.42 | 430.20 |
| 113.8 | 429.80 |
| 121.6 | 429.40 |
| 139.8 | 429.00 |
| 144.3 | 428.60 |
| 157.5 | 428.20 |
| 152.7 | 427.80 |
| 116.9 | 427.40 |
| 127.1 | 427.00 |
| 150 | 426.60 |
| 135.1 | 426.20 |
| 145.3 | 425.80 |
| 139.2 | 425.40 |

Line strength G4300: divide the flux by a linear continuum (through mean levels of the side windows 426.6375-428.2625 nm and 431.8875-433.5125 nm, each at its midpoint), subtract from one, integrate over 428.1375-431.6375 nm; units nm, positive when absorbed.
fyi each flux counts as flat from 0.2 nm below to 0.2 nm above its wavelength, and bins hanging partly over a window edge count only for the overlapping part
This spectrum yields 0.56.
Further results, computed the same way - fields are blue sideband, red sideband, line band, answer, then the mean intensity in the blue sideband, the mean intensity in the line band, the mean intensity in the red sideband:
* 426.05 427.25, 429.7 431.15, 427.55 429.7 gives -0.43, 137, 141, 100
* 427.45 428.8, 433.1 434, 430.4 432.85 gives 0.19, 148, 136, 148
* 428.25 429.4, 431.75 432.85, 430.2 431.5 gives 0.34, 141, 110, 154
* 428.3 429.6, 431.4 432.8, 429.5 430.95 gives 0.43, 137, 101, 154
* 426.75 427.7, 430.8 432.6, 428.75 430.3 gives 0.19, 127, 119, 145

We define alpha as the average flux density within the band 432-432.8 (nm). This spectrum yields 148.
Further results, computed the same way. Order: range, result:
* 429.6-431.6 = 110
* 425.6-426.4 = 140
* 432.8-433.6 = 163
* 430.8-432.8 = 145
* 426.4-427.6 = 131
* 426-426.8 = 143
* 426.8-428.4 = 139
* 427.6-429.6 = 143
